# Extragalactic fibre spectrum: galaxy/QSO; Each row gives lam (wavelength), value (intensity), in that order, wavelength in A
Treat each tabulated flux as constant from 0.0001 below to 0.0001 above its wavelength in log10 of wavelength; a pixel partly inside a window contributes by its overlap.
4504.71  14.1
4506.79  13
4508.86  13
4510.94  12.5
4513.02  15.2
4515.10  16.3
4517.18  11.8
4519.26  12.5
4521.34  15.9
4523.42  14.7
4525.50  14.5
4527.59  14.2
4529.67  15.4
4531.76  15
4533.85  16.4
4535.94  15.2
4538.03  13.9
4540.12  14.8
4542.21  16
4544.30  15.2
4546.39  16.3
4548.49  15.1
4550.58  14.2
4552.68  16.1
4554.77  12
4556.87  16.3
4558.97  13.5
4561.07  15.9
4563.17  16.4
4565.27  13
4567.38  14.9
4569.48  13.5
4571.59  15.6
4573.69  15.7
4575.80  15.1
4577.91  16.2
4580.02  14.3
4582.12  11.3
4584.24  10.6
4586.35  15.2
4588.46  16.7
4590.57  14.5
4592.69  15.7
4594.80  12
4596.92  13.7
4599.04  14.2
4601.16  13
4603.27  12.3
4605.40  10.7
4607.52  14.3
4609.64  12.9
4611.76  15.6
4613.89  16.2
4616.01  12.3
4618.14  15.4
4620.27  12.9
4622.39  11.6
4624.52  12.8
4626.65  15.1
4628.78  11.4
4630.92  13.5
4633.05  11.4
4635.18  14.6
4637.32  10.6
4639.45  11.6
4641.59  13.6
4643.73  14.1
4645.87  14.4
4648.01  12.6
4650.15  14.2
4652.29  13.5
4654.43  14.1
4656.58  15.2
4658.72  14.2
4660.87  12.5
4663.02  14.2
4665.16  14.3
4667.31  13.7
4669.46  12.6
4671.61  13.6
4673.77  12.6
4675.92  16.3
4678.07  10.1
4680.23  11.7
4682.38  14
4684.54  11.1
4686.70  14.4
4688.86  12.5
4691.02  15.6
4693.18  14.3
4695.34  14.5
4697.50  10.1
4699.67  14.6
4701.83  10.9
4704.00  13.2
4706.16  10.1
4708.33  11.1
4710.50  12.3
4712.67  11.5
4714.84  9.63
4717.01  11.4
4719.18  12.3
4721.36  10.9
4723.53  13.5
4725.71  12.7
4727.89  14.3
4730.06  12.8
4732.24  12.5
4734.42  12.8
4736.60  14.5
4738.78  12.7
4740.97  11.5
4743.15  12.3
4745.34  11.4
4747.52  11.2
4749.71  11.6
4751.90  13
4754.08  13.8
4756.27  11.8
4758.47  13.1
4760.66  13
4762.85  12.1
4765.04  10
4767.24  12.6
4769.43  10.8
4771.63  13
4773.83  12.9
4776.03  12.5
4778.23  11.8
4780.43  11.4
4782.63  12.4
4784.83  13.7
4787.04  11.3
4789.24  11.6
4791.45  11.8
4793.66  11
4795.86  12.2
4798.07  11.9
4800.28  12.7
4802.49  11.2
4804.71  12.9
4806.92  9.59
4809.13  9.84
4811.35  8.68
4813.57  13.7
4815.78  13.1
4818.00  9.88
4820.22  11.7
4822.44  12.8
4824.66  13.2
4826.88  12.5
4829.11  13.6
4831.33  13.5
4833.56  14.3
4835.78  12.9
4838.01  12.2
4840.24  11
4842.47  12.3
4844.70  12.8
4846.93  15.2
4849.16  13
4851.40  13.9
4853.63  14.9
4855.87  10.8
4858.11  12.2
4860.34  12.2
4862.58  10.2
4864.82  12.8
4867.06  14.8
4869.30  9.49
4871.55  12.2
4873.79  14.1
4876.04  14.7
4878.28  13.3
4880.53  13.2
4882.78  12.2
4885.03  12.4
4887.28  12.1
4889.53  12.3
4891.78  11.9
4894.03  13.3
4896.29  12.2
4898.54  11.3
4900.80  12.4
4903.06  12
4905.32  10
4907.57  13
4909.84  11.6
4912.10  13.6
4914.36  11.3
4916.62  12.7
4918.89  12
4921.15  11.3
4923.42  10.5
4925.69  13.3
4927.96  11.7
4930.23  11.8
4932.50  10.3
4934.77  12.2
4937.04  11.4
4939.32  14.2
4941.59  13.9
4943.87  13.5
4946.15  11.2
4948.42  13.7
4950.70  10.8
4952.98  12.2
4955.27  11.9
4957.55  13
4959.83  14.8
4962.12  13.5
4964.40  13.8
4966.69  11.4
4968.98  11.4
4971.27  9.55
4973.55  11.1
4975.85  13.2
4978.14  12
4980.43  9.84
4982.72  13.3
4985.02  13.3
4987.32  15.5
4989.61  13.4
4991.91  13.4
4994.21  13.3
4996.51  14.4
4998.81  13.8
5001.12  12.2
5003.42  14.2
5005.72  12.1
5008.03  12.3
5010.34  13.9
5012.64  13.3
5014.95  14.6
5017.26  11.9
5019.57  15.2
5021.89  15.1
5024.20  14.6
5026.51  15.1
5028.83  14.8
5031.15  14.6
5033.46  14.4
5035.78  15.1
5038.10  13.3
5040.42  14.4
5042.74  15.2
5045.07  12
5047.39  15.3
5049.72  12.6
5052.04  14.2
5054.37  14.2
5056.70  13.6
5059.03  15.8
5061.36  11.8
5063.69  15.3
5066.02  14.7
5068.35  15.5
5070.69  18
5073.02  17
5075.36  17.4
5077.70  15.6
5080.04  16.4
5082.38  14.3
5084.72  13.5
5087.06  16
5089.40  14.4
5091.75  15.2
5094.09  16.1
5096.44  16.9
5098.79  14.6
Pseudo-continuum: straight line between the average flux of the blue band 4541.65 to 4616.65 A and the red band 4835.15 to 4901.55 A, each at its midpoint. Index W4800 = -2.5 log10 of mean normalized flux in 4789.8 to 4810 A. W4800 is 0.14 mag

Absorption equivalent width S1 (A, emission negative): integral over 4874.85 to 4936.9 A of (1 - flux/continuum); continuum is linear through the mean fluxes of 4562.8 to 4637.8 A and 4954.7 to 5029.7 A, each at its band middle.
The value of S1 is 5.4 A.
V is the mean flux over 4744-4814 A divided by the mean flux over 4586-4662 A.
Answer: 0.88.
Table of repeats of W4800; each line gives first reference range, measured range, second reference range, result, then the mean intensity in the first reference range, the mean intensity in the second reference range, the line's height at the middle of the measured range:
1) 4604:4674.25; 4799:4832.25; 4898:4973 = 0.07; 13.4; 12.2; 12.7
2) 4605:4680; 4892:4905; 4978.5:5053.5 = 0.13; 13.4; 13.8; 13.6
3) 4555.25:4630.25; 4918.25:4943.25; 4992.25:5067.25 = 0.16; 14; 14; 14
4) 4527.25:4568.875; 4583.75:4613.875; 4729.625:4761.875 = 0.04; 15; 12.5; 14.4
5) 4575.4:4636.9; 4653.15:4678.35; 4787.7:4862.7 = -0.04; 13.6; 12.2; 13.2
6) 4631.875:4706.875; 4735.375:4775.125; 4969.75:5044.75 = 0.08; 13.2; 13.5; 13.3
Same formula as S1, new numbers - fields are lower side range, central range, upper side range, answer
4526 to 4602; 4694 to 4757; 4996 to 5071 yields 9.6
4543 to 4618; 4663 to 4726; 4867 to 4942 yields 4.5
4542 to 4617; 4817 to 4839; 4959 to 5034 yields 1.7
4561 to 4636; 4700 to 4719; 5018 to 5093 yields 3.6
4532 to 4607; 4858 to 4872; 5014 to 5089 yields 2.6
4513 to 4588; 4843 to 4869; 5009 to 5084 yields 3.2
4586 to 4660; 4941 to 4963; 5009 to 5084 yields 2.4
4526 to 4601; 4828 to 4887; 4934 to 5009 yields 1.9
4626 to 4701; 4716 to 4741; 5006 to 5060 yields 1.4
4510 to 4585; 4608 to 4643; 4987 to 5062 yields 3.0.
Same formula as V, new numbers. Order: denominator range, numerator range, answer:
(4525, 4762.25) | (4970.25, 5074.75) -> 1.03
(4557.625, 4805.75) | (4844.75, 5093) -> 1.02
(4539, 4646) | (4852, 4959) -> 0.88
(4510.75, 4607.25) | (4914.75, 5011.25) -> 0.87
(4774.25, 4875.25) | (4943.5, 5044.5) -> 1.08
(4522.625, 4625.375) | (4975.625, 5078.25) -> 0.98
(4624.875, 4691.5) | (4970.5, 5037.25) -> 1.01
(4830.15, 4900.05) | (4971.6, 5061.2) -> 1.07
